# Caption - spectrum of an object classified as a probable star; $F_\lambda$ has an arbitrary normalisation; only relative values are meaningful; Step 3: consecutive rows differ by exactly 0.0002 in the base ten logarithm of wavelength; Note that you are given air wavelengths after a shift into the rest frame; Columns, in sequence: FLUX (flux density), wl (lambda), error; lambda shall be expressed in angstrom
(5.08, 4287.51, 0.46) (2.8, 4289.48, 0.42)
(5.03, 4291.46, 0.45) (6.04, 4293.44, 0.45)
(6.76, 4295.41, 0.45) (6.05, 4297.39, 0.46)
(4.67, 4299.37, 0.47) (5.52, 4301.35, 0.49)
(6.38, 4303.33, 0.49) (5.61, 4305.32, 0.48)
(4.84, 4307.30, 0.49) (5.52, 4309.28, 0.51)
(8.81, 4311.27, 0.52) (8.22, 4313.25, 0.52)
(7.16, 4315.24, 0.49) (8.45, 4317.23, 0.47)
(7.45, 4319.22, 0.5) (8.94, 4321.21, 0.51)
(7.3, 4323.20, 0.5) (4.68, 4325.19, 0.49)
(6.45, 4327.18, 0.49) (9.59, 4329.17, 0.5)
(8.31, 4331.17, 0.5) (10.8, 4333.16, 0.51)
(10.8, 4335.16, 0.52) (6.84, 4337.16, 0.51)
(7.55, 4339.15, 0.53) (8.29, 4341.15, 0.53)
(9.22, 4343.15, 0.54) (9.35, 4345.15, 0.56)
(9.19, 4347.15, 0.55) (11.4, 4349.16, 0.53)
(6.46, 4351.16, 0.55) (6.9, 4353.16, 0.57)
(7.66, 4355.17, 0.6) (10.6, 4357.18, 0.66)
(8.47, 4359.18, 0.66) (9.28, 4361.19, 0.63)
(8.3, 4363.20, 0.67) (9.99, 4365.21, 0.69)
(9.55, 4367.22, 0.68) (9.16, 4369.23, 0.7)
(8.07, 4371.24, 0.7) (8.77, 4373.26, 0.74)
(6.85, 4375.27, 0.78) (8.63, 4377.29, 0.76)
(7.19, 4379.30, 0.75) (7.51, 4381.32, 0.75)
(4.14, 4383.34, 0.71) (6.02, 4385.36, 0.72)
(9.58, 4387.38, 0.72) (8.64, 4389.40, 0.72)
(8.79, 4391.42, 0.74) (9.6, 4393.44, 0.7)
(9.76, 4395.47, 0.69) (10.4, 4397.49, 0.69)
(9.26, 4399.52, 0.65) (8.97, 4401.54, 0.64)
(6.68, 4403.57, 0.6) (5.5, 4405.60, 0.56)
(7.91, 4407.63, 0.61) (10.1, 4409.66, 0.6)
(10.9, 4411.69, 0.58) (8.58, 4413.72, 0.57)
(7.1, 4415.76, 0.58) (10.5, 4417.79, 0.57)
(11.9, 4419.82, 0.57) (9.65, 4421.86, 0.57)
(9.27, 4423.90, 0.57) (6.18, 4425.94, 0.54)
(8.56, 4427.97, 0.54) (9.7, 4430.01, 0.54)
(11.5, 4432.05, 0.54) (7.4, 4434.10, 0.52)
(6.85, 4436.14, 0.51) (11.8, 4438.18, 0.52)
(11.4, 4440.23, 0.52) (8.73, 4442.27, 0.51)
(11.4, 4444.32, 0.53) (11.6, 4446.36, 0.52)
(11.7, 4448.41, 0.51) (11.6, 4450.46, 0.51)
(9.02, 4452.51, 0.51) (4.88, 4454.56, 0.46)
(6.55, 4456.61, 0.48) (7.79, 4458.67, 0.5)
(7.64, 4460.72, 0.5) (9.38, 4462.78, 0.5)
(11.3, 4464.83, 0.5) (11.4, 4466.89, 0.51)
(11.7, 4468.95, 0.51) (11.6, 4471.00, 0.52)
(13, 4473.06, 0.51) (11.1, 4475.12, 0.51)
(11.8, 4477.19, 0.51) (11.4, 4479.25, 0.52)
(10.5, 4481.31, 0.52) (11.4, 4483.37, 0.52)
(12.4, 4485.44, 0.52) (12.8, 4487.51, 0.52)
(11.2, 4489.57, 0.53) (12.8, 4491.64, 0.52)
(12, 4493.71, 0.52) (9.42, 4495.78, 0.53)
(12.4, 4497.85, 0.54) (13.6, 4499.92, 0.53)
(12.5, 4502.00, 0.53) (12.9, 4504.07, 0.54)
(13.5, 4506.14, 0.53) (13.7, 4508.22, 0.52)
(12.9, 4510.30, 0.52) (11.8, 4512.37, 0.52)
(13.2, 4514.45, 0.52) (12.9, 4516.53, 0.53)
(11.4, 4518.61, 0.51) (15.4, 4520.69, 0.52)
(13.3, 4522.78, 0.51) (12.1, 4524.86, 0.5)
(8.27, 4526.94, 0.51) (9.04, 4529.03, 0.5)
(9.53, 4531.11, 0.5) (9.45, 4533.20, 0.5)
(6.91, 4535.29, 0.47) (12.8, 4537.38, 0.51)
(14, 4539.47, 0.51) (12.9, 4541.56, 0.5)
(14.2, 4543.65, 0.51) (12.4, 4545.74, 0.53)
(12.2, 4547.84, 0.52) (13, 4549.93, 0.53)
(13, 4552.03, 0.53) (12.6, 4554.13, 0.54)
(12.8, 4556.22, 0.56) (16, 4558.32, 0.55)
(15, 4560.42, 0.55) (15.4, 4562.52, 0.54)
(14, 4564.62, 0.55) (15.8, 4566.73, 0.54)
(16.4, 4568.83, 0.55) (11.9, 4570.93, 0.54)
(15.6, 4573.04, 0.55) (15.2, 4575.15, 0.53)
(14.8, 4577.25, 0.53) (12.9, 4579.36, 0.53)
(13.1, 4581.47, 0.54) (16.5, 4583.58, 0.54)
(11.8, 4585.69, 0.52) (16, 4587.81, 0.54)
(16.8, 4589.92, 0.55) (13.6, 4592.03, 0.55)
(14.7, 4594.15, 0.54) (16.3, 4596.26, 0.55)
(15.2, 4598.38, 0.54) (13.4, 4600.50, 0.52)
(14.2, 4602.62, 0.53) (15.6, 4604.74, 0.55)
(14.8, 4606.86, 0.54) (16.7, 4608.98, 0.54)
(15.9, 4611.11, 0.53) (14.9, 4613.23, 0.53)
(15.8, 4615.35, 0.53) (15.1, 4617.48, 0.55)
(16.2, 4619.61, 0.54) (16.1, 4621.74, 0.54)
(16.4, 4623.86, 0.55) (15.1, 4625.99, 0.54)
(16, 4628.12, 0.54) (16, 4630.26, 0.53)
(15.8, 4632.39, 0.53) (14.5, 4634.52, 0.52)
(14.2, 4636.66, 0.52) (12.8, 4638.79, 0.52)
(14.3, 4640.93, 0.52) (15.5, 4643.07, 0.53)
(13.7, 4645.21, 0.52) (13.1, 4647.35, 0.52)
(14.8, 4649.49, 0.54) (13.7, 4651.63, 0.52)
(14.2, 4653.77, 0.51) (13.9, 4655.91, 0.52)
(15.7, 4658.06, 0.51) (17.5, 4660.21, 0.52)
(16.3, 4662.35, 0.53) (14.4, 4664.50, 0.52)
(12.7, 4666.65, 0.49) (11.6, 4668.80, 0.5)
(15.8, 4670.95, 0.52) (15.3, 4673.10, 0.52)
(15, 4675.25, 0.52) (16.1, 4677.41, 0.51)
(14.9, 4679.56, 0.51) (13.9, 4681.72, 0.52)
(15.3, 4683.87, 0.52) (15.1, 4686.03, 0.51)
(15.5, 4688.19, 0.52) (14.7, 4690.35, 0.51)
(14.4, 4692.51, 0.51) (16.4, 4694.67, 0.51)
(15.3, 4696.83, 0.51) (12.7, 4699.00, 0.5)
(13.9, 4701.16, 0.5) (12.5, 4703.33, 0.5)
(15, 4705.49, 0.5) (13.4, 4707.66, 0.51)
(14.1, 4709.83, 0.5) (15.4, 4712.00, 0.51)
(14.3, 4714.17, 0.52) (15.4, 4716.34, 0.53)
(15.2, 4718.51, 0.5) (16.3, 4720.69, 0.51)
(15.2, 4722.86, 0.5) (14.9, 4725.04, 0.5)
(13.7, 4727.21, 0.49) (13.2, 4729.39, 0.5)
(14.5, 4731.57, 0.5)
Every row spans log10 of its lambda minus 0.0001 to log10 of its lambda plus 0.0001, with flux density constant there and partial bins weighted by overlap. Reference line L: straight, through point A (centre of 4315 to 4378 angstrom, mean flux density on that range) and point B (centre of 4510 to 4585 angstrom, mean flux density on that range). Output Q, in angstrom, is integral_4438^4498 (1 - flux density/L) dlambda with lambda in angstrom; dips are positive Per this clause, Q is 2.9 angstrom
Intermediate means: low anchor 8.47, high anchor 13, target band 10.7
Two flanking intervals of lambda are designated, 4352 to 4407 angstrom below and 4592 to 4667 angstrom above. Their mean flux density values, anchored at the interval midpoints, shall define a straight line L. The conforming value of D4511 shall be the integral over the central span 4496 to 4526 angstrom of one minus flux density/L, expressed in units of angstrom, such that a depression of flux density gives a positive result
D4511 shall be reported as -2.61 angstrom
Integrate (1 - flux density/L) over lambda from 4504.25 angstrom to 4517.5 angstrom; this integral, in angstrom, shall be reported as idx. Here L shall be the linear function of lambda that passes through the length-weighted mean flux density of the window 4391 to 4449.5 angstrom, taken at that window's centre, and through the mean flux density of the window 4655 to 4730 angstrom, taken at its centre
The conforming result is -2.2 angstrom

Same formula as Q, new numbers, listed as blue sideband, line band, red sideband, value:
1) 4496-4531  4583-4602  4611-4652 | -1.0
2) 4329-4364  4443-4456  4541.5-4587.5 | 1.6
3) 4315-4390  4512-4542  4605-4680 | 2.0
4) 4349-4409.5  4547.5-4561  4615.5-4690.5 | -1.1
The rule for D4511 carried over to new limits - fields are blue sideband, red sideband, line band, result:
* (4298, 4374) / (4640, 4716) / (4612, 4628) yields -2.6 angstrom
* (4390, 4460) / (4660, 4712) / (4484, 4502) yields -2.6 angstrom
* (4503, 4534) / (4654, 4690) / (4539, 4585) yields -4.5 angstrom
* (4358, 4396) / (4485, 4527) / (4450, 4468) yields 3.6 angstrom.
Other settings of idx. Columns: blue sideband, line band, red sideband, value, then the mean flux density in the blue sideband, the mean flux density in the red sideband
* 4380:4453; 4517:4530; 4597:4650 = 0.55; 9.11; 15.1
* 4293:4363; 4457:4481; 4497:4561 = 0.91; 7.73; 12.4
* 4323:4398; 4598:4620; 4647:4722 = -3.31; 8.42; 14.7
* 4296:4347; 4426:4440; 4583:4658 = 1.47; 7.5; 15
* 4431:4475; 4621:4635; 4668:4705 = -2.37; 9.94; 14.6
